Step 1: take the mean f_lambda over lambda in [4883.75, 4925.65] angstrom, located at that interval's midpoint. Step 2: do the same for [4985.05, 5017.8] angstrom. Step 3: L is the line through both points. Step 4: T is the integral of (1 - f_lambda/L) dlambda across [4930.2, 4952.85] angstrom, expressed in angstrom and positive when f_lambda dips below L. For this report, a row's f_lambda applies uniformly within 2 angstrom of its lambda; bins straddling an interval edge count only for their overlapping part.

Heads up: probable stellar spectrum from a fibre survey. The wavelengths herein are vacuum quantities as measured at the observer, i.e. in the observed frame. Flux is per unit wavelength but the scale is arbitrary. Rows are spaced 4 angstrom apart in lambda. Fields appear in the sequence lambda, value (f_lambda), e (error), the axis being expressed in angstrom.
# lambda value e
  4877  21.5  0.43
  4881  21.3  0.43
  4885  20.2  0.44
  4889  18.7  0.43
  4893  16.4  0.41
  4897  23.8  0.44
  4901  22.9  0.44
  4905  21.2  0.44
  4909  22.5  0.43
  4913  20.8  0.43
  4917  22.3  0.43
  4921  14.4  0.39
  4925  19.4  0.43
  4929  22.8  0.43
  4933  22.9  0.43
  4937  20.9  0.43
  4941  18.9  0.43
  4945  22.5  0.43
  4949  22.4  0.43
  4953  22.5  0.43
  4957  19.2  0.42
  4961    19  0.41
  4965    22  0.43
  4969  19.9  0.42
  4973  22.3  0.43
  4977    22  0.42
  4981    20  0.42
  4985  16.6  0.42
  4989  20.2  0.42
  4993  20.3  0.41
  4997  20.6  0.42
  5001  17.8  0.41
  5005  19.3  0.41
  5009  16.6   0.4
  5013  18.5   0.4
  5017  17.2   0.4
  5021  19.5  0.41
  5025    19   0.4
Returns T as -2.3 angstrom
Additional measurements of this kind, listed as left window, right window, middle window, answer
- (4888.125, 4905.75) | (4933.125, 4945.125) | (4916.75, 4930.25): 1.0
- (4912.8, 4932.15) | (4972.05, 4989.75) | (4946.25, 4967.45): -1.0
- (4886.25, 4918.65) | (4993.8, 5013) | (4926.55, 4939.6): -1.0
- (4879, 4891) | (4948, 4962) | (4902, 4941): -0.6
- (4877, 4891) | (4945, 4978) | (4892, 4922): -0.5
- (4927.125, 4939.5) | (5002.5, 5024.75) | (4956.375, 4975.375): -0.1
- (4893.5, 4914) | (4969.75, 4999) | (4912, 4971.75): 1.2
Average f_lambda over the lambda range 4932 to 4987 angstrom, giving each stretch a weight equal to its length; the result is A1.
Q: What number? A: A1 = 20.8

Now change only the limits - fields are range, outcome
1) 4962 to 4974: 21.1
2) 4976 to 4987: 19.3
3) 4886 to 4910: 20.8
